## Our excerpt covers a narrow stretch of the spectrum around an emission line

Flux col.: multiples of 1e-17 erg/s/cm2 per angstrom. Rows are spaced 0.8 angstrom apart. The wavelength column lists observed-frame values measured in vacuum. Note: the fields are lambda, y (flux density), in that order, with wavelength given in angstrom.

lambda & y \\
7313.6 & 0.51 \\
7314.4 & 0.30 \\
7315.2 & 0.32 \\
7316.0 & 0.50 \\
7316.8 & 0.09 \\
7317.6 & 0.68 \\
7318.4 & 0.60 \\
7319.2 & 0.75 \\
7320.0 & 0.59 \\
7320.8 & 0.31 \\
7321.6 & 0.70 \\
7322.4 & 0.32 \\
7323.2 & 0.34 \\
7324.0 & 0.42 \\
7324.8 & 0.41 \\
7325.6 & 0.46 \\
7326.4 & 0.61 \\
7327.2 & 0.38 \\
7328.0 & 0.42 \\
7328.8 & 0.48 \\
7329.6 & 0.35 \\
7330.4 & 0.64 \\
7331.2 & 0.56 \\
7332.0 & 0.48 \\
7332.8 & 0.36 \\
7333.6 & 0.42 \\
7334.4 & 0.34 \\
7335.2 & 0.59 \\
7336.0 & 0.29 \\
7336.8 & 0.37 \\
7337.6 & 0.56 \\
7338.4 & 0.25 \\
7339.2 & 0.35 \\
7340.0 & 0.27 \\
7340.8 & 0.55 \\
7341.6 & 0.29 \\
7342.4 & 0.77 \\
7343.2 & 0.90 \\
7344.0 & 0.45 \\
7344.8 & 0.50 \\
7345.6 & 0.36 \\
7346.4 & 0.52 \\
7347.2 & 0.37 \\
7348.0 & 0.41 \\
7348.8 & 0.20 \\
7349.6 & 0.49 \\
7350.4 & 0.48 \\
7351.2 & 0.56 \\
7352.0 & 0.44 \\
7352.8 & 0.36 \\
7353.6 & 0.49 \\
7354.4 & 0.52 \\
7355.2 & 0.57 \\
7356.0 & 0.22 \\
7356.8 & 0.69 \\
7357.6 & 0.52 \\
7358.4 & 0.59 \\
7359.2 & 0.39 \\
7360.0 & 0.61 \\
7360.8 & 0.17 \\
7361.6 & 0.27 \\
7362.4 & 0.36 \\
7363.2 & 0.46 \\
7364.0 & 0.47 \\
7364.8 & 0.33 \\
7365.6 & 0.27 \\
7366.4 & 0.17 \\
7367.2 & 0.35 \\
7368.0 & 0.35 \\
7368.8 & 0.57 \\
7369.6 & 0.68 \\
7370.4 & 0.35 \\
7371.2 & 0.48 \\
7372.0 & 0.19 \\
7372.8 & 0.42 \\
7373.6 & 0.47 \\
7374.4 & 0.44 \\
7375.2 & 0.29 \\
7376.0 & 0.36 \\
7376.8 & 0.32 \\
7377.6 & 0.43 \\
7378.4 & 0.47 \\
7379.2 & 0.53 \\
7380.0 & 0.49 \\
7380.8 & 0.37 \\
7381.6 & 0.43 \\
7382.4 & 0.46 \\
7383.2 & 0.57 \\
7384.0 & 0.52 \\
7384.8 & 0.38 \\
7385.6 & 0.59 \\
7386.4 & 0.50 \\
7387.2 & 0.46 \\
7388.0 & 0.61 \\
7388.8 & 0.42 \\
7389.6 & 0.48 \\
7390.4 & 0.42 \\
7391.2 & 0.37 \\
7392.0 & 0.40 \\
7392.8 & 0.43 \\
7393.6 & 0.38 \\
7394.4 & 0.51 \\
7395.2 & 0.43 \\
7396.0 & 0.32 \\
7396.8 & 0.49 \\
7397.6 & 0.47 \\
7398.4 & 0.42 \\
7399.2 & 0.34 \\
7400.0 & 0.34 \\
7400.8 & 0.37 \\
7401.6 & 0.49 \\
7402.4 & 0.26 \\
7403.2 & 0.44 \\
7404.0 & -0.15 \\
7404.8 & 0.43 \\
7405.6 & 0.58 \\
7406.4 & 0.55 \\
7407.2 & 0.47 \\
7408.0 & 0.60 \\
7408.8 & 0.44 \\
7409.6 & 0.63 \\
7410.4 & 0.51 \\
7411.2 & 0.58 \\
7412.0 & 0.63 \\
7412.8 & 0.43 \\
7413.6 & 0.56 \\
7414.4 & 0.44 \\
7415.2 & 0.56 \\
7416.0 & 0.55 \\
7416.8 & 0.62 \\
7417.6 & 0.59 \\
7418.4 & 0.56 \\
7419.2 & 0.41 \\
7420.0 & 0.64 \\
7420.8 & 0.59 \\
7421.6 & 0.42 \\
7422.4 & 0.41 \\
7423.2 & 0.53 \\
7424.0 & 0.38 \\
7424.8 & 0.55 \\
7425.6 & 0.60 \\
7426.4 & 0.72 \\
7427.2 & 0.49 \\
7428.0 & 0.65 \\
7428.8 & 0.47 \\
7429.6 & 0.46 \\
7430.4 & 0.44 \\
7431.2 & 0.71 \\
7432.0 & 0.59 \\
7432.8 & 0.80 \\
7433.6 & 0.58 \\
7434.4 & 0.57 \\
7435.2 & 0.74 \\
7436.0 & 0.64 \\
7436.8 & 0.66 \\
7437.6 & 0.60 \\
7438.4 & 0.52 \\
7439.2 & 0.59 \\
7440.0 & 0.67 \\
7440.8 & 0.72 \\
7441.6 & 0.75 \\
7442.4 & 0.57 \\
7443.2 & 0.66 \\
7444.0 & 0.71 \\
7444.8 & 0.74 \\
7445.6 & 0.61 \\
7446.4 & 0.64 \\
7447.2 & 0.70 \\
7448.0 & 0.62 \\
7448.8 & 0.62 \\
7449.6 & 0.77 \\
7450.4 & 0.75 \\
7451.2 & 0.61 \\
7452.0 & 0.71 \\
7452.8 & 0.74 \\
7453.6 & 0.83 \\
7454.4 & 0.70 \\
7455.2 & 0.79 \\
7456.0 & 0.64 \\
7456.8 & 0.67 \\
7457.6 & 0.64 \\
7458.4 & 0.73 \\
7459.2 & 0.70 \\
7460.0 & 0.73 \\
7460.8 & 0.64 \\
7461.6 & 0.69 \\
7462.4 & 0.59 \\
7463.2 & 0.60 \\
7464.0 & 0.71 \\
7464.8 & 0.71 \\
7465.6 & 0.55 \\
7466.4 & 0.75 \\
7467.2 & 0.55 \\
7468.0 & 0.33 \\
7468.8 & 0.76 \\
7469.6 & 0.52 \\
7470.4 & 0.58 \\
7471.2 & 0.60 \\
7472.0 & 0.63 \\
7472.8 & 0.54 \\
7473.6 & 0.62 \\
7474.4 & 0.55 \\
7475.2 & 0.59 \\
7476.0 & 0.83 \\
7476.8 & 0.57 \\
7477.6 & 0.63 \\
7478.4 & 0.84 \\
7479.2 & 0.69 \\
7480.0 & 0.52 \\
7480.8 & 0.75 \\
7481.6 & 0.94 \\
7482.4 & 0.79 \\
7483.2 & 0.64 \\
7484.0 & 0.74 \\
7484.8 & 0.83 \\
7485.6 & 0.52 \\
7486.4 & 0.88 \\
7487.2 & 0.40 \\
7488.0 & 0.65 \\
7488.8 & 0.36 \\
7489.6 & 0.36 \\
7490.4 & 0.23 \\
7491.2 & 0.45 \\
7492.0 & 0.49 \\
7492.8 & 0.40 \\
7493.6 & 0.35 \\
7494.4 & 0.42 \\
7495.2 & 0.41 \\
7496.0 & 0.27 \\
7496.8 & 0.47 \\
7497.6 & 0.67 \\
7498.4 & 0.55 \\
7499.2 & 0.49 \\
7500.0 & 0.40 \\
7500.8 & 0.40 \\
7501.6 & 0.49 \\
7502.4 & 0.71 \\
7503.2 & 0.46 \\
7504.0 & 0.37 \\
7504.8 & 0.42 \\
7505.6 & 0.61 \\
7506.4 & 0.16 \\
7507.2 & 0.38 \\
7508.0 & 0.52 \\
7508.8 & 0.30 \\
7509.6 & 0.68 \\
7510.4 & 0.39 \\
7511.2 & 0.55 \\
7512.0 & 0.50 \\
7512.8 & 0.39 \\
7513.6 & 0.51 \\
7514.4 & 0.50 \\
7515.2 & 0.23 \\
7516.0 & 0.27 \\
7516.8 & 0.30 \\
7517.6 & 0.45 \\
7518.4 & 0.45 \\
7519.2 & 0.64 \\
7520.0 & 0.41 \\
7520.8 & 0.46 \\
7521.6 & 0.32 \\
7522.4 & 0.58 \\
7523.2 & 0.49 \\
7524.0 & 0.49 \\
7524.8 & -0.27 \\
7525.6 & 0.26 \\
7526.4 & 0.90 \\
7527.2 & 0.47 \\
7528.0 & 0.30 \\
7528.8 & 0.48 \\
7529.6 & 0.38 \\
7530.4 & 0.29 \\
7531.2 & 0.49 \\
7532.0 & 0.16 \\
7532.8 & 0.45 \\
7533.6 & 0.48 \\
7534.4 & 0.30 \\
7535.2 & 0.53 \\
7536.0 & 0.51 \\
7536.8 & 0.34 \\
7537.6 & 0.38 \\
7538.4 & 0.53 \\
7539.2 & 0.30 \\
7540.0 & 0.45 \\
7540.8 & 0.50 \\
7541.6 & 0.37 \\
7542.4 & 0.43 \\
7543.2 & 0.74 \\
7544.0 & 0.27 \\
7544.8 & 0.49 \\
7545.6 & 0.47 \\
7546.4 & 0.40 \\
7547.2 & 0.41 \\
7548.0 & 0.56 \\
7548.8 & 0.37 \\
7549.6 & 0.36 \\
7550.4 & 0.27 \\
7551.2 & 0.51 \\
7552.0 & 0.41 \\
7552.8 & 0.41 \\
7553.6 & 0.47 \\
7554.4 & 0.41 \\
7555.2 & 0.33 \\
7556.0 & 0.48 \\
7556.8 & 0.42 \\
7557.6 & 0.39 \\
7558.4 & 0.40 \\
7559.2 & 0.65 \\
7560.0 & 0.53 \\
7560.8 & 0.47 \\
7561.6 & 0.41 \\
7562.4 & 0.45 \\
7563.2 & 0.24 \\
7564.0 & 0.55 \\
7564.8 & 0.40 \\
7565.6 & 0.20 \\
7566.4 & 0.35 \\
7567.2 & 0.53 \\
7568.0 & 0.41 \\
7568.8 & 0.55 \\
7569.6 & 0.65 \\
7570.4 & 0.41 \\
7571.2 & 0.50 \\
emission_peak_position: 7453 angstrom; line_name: Mg II 2798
